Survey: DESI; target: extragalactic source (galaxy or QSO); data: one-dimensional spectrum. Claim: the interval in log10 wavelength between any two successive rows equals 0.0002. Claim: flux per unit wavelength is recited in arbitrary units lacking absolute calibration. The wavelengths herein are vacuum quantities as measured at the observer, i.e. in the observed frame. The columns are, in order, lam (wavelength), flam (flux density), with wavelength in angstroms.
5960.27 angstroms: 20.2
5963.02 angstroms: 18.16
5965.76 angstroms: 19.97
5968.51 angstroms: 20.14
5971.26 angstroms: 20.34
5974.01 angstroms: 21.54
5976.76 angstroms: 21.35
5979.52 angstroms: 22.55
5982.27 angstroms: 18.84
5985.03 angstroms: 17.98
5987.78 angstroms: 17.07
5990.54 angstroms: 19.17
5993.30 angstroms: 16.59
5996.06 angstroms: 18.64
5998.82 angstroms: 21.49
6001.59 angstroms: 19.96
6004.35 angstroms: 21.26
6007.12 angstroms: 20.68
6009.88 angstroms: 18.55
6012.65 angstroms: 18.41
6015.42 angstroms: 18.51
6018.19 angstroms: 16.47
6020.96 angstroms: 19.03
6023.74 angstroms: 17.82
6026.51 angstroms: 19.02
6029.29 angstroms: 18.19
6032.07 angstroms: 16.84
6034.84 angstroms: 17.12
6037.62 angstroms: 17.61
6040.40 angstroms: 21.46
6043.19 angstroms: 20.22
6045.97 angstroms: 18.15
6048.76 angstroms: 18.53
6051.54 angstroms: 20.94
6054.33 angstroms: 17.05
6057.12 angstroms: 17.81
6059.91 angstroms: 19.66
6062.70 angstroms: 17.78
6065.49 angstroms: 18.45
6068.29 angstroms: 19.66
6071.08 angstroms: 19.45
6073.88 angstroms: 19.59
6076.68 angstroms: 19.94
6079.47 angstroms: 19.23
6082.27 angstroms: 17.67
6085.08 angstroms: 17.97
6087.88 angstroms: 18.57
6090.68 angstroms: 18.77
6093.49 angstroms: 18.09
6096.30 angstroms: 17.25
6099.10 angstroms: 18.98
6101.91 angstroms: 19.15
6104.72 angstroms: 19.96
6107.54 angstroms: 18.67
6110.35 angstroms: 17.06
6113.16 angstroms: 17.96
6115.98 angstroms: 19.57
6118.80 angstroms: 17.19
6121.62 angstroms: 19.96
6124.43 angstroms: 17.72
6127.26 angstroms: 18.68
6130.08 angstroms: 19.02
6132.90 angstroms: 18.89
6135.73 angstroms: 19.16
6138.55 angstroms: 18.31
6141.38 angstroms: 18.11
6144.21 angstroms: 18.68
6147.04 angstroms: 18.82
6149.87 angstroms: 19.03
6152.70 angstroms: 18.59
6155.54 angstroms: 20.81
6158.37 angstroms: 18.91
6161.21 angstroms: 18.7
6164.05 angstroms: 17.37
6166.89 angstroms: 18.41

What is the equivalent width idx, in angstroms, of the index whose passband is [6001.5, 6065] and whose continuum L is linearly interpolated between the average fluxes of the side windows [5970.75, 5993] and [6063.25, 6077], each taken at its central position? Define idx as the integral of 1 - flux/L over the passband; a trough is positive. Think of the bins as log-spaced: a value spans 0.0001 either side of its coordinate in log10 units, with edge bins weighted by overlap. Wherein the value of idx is 2.4 angstroms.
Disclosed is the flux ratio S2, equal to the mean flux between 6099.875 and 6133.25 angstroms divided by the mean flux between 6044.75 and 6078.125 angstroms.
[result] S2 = 0.99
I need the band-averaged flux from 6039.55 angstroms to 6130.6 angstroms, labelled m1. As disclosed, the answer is 18.8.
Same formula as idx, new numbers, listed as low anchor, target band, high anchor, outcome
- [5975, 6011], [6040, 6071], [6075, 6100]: -0.2 angstroms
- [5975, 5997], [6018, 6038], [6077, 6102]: 1.0 angstroms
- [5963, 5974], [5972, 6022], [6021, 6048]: 0.1 angstroms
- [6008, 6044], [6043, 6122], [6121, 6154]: -0.5 angstroms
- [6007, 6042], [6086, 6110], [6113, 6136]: 0.0 angstroms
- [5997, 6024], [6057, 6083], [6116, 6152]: 0.0 angstroms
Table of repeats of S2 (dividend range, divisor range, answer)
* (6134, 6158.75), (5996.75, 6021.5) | 0.98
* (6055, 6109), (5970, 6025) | 0.97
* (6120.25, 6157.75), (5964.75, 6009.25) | 0.95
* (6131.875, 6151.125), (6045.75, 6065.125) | 1.01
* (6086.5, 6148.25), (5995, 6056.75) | 0.98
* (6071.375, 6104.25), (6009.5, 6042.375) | 1.02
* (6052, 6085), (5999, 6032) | 0.99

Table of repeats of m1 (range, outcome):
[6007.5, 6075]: 18.6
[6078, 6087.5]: 18.3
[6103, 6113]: 18.5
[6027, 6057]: 18.6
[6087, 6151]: 18.6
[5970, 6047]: 19.1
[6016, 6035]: 17.9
